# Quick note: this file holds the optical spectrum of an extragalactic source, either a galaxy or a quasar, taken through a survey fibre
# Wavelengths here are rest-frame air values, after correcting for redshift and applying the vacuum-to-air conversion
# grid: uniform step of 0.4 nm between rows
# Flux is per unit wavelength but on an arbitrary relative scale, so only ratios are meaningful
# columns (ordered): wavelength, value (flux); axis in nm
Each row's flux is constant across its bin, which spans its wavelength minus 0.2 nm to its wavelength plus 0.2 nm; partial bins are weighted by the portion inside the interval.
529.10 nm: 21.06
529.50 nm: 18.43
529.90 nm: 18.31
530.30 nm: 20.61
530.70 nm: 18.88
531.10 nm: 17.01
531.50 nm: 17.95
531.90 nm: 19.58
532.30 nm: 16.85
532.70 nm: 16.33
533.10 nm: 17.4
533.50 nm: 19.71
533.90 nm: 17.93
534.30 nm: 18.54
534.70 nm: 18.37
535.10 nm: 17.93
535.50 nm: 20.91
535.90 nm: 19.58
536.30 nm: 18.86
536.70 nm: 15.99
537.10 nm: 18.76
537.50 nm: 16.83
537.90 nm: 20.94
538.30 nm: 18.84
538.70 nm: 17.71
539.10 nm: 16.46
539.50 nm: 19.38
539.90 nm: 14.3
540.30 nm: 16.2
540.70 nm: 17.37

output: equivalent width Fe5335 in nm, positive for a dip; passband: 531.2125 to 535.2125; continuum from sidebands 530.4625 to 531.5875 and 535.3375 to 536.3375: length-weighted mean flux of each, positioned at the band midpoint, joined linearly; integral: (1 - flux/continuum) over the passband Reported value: 0.18 nm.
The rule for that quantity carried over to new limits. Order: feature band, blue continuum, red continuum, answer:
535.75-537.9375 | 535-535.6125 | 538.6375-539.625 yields 0.055 nm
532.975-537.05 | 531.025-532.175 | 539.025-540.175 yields -0.227 nm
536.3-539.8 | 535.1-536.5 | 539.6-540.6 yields -0.095 nm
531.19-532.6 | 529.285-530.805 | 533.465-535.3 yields 0.066 nm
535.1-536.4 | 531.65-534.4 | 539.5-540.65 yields -0.167 nm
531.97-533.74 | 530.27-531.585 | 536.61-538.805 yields 0.063 nm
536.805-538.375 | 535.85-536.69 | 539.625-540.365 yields -0.118 nm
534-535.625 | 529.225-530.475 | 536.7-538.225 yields -0.005 nm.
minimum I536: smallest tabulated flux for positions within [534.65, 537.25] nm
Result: 15.99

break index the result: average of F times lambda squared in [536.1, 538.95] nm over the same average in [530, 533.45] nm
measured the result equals 1.03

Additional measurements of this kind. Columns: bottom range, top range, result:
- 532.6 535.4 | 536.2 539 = 1.01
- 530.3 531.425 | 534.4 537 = 1.03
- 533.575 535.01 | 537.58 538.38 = 1.08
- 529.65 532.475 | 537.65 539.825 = 1.02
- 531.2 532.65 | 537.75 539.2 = 1.06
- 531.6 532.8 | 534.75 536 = 1.10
